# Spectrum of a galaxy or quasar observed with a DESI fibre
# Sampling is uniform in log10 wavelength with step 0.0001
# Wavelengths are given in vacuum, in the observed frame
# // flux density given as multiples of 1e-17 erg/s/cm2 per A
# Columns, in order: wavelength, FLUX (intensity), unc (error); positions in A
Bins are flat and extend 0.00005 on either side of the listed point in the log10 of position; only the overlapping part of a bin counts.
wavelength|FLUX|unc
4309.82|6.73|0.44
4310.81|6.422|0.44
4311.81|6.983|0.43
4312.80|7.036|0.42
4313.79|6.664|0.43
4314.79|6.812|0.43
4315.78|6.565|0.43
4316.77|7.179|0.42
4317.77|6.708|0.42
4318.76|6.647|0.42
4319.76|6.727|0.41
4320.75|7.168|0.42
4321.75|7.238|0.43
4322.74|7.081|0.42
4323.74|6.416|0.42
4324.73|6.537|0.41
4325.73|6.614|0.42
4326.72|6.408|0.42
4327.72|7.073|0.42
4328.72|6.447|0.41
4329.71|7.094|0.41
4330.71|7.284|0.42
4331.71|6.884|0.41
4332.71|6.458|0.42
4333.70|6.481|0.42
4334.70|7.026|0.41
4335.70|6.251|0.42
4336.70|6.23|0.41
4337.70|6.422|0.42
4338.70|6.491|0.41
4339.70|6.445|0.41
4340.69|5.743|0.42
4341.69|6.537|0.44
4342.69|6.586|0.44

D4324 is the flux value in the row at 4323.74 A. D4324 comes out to 6.416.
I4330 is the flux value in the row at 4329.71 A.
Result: 7.094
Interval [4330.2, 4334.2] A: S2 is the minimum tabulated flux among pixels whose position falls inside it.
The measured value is 6.458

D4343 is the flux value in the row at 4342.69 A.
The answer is 6.586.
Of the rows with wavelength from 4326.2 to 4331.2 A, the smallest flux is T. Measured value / 6.408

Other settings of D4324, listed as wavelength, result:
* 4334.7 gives 7.026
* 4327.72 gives 7.073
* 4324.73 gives 6.537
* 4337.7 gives 6.422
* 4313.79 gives 6.664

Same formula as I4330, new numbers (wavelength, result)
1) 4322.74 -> 7.081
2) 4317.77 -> 6.708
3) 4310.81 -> 6.422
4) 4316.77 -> 7.179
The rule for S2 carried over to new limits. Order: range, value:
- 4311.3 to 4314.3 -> 6.664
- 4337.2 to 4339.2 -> 6.422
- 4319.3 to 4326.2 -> 6.416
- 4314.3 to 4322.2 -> 6.565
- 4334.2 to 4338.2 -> 6.23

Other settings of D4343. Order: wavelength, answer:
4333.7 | 6.481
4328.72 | 6.447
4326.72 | 6.408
